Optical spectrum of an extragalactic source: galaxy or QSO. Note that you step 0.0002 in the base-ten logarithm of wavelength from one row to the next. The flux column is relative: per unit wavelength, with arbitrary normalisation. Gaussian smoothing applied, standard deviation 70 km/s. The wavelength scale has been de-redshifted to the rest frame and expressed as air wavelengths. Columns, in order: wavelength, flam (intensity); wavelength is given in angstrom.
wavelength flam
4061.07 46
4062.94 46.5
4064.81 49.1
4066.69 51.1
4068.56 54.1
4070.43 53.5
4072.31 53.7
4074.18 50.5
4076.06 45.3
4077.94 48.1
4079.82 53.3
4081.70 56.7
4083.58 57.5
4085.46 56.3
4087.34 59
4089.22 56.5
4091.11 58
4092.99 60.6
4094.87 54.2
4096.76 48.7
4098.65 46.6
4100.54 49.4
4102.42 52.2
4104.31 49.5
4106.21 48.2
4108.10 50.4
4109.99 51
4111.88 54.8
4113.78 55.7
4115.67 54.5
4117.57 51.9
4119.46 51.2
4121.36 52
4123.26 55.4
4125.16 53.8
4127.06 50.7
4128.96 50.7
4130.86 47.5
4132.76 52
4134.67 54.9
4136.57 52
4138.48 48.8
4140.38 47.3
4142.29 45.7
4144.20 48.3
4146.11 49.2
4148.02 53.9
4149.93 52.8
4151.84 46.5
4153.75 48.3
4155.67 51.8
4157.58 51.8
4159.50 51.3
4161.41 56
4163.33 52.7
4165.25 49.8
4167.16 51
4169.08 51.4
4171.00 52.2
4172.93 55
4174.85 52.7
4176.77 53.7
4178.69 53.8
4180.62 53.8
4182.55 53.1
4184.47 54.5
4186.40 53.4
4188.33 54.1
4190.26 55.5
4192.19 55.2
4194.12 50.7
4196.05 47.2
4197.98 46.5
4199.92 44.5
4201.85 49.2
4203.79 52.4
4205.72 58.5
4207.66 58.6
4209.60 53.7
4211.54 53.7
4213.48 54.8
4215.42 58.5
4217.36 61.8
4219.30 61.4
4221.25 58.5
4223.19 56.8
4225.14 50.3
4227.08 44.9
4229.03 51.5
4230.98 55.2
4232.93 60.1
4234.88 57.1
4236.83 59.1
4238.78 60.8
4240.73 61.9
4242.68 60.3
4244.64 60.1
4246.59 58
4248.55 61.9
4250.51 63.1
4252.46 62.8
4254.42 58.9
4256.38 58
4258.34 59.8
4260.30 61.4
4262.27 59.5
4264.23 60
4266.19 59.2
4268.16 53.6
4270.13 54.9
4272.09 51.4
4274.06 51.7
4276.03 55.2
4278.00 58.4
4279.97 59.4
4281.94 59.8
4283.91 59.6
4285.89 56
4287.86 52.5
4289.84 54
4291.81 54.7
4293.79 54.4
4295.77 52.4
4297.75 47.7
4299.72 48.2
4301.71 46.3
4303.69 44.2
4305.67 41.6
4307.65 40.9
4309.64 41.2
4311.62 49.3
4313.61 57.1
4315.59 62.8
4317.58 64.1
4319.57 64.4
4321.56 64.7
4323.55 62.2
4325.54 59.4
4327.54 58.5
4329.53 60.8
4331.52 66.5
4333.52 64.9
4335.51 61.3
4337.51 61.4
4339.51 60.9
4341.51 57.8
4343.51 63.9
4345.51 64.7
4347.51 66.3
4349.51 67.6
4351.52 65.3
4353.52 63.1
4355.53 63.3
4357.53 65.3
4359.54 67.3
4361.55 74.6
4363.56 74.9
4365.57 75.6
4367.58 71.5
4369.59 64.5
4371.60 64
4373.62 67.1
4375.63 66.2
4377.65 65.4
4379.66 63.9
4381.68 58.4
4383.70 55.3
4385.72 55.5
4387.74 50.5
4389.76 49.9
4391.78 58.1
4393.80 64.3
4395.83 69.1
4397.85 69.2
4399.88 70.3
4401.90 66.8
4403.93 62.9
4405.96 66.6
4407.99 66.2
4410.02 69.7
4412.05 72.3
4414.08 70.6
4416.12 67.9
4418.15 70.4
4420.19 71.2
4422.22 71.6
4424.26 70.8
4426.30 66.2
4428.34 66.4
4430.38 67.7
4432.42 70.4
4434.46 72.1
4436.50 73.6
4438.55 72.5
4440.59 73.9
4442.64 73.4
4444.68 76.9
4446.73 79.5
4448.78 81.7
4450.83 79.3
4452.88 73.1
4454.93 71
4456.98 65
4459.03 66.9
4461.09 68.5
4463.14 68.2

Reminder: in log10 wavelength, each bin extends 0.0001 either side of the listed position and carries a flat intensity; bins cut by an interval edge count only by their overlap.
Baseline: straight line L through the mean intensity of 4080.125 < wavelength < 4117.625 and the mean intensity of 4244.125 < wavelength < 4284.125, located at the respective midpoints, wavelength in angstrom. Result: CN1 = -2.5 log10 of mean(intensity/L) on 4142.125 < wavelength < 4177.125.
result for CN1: 0.082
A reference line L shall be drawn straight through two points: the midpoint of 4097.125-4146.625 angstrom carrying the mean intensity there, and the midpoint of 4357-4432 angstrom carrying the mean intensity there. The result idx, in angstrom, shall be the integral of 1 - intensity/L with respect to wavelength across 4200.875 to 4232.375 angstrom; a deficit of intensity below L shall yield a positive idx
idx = 0.6 angstrom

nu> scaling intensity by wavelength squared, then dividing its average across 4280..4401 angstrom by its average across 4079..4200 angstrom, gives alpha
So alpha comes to 1.3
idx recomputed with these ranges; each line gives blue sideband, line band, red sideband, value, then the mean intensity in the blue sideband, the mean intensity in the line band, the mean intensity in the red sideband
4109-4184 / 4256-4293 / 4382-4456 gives 1.8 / 51.8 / 56.8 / 68.5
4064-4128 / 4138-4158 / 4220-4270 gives 1.9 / 52.8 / 49.5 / 58.1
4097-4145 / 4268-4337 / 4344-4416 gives 6.5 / 51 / 55.3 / 65.3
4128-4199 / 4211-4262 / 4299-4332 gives -4.9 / 51.5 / 58.2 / 54.7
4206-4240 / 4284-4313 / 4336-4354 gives 5.5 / 56.4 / 49.2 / 63.4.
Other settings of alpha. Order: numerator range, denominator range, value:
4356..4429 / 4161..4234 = 1.35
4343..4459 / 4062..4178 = 1.49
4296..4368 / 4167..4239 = 1.18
